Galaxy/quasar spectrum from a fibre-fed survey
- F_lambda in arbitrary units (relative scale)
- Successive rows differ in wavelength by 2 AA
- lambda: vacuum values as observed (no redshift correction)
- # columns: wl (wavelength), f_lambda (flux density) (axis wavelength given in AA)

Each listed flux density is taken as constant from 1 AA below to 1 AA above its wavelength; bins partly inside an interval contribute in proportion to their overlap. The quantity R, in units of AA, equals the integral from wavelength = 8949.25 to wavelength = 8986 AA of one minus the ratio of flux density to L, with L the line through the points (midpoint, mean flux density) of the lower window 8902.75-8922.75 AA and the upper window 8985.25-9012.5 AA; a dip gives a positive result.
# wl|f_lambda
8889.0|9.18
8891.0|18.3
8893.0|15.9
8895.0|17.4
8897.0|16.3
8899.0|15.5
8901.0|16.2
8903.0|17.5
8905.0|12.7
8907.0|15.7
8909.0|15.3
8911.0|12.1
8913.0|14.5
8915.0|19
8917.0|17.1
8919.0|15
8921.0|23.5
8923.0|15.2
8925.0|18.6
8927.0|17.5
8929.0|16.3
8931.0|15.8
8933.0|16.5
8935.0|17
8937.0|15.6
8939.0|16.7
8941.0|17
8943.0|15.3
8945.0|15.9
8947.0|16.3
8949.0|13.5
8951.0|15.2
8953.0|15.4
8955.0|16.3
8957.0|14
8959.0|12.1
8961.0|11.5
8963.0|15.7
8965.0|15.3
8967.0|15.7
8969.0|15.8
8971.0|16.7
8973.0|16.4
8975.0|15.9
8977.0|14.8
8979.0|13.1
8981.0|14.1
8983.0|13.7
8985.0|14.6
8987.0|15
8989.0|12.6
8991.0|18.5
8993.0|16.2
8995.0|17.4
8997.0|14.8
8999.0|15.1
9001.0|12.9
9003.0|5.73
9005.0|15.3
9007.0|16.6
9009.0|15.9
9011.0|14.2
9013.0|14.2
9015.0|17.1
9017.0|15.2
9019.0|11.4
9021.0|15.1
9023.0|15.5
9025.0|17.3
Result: 0.99 AA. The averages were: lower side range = 16.2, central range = 14.8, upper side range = 14.6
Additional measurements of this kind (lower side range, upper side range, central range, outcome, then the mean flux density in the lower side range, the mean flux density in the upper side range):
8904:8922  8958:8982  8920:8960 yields -1.8 AA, 16.1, 14.8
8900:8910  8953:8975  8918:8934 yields -2.1 AA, 15.5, 15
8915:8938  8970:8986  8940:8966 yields 1.8 AA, 17.2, 14.9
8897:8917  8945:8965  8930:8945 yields -1.3 AA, 15.5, 14.6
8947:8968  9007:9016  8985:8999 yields -0.4 AA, 14.6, 15.5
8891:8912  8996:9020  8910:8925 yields -1.4 AA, 15.6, 14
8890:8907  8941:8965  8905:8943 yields -2.3 AA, 16.2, 14.8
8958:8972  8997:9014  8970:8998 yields -2.0 AA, 14.7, 13.8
